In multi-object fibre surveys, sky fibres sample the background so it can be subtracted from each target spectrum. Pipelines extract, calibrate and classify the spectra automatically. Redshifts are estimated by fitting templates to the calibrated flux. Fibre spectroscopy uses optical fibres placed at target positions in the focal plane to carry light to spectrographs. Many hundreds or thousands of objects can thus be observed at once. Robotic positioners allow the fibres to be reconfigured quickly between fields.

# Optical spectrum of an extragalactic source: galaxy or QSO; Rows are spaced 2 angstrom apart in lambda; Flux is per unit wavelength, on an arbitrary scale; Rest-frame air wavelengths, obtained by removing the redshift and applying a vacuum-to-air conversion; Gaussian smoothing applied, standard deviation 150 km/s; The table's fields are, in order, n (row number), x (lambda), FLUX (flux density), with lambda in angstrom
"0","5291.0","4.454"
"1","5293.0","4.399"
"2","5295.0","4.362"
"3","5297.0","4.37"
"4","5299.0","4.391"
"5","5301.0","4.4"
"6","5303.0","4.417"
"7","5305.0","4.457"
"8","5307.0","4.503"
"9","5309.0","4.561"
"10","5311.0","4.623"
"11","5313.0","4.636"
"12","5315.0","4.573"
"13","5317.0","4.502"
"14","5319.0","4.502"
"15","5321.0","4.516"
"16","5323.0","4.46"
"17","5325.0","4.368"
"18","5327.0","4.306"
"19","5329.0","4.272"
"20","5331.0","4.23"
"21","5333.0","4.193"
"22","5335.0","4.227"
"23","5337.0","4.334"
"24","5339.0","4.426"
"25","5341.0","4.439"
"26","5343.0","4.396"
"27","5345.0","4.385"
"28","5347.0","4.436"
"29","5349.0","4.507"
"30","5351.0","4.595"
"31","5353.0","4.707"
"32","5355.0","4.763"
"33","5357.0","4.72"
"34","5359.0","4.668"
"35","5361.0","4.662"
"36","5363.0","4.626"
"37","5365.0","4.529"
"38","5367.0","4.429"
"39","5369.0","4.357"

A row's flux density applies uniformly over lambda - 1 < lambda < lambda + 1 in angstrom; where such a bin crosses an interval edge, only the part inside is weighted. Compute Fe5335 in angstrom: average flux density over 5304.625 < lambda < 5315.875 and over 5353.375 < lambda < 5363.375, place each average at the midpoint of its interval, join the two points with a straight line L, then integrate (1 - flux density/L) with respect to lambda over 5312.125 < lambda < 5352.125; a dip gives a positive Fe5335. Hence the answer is 1.8 angstrom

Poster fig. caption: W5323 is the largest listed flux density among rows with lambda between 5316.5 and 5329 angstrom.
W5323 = 4.516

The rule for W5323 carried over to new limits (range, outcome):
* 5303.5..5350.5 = 4.636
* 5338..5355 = 4.763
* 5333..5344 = 4.439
